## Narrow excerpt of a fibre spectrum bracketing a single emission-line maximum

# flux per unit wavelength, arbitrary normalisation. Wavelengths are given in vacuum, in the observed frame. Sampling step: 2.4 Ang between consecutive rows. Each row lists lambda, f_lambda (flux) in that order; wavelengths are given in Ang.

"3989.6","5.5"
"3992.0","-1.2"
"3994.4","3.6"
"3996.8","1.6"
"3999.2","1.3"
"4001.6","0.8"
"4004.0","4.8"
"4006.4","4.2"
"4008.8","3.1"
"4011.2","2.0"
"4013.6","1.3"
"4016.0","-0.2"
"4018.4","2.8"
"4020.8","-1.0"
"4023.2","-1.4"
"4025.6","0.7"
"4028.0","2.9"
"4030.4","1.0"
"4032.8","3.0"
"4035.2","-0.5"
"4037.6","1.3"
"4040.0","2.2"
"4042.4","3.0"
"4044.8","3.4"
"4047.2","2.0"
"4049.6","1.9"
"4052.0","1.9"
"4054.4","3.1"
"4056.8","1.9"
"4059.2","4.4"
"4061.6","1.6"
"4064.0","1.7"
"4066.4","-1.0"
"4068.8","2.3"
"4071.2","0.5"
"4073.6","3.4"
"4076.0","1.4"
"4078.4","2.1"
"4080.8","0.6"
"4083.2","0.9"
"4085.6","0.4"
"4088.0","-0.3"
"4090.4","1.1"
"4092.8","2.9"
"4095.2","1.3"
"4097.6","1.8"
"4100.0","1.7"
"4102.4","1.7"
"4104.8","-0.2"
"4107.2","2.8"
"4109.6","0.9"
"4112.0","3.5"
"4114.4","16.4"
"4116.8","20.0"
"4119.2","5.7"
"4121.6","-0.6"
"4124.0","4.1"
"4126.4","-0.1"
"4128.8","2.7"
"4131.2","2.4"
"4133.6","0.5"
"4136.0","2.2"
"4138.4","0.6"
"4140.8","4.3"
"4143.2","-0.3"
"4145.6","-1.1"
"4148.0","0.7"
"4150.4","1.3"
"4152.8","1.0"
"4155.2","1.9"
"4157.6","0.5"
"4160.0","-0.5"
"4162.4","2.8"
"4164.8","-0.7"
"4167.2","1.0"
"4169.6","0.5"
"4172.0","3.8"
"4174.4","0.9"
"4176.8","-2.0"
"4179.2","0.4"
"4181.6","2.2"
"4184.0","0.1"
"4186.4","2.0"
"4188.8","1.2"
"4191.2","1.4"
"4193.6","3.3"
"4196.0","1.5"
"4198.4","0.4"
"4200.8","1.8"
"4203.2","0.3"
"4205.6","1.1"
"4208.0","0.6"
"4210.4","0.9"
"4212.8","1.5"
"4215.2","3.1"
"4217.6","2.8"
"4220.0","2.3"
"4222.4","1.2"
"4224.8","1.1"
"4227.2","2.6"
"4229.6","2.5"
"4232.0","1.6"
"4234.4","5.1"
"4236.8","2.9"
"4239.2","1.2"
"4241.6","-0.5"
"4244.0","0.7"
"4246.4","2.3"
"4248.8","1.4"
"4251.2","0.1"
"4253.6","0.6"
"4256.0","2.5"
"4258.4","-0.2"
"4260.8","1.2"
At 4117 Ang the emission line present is [O II]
